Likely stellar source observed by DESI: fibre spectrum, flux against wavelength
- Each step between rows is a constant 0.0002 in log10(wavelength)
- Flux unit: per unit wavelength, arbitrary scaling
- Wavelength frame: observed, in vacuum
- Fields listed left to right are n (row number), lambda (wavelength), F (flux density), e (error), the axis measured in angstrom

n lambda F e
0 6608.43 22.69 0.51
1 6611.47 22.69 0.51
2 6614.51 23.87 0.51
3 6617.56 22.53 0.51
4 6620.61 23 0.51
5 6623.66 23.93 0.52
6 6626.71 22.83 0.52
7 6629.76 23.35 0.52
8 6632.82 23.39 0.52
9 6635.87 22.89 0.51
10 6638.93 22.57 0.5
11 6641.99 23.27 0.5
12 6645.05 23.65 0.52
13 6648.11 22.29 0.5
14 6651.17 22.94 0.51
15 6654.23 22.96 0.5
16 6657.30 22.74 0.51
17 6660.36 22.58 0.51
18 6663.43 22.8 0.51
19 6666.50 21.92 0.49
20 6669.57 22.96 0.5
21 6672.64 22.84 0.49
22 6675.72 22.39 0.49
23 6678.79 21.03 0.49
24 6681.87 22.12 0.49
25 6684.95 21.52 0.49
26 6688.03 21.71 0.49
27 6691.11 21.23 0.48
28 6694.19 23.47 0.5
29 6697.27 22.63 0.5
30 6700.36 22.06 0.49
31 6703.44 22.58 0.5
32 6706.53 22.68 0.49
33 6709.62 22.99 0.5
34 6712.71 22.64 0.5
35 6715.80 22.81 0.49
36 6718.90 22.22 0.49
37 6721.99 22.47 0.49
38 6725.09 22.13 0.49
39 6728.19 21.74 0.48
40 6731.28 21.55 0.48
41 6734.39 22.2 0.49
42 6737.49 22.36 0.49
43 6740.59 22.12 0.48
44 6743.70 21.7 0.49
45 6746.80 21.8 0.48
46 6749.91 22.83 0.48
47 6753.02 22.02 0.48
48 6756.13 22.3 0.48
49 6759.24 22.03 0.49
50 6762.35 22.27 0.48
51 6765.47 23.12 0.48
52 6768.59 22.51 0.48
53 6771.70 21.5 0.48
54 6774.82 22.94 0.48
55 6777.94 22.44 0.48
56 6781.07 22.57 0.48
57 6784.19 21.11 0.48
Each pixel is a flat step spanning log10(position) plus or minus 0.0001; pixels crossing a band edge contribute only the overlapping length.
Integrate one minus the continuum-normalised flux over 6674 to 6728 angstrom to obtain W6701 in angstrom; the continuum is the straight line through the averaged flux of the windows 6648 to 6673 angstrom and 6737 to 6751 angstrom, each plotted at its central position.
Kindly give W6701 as 0.4 angstrom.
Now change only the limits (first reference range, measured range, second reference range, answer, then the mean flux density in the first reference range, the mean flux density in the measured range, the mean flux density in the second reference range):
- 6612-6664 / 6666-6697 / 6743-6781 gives 0.9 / 23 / 22.1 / 22.3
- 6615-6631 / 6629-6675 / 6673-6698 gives -0.4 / 23.2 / 22.9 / 22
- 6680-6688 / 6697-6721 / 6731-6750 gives -0.8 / 21.7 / 22.6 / 22.1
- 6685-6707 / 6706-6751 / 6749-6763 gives 0.0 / 22.3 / 22.3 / 22.3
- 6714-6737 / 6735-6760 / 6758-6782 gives 0.2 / 22.2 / 22.2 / 22.4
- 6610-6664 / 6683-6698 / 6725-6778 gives 0.4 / 23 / 22.1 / 22.2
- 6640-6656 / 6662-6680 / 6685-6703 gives 0.2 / 23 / 22.3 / 22.2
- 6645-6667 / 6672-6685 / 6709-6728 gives 0.4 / 22.7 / 22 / 22.5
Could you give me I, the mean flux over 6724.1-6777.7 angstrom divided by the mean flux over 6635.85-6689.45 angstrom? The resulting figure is 1.0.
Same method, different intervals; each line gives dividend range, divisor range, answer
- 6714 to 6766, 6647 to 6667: 0.98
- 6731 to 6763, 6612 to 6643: 0.96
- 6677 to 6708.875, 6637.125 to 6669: 0.97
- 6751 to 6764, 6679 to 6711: 1.00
